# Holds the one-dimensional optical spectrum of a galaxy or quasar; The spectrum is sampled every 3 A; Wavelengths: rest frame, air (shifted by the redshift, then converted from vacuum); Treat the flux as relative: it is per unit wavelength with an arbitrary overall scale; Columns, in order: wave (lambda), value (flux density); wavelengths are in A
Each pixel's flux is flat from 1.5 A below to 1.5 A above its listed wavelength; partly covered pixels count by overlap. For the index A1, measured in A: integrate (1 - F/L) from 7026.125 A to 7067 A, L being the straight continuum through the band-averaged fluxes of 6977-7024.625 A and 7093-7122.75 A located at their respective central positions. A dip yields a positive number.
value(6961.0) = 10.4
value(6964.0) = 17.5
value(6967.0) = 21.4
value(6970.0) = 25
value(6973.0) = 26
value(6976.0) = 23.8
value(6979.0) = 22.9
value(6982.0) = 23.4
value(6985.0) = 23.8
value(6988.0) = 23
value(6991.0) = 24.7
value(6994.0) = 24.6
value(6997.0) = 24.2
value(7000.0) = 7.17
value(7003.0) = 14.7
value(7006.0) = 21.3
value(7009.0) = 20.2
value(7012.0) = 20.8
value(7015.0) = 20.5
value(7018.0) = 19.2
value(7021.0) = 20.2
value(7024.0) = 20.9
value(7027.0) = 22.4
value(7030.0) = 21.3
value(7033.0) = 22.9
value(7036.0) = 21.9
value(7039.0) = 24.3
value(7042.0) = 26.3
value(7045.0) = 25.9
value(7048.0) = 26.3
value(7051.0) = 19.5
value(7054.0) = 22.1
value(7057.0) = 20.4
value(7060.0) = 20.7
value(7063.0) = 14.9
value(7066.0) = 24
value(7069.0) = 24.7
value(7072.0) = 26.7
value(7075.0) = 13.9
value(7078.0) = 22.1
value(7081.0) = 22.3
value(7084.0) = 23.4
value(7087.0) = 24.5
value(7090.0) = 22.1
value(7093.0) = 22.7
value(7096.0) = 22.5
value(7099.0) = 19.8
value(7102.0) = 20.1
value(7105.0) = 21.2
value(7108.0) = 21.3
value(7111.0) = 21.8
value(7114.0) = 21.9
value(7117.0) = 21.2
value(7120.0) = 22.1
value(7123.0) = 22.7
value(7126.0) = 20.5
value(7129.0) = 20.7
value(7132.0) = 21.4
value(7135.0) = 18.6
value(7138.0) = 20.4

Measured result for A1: -2.5 A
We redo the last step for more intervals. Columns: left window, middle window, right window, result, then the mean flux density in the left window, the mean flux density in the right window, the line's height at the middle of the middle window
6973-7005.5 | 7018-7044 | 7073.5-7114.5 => -1.18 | 21.4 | 21.4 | 21.4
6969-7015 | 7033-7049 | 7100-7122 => -2.37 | 21.6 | 21.4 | 21.5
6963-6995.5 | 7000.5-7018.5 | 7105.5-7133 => 3.27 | 23.4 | 21.5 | 23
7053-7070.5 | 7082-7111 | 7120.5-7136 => -1.29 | 21.1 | 20.9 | 21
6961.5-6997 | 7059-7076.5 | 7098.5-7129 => 0.83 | 23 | 21.3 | 21.9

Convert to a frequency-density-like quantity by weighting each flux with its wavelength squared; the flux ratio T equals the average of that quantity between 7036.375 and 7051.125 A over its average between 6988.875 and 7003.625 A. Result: 1.29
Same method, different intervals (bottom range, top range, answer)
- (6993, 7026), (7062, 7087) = 1.15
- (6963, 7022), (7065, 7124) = 1.07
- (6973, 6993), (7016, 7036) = 0.90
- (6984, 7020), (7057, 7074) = 1.09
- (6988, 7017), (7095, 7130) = 1.10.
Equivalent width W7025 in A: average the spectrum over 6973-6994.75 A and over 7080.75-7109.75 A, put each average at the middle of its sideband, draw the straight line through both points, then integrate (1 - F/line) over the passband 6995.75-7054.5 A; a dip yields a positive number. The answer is 5.2 A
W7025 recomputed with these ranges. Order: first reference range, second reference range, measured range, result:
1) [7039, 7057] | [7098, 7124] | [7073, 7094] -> 0.66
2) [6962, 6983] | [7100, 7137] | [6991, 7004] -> 2.17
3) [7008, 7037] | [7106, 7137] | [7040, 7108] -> -3.14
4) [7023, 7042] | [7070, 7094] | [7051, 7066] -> 1.65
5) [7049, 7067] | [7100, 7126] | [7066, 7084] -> -1.36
